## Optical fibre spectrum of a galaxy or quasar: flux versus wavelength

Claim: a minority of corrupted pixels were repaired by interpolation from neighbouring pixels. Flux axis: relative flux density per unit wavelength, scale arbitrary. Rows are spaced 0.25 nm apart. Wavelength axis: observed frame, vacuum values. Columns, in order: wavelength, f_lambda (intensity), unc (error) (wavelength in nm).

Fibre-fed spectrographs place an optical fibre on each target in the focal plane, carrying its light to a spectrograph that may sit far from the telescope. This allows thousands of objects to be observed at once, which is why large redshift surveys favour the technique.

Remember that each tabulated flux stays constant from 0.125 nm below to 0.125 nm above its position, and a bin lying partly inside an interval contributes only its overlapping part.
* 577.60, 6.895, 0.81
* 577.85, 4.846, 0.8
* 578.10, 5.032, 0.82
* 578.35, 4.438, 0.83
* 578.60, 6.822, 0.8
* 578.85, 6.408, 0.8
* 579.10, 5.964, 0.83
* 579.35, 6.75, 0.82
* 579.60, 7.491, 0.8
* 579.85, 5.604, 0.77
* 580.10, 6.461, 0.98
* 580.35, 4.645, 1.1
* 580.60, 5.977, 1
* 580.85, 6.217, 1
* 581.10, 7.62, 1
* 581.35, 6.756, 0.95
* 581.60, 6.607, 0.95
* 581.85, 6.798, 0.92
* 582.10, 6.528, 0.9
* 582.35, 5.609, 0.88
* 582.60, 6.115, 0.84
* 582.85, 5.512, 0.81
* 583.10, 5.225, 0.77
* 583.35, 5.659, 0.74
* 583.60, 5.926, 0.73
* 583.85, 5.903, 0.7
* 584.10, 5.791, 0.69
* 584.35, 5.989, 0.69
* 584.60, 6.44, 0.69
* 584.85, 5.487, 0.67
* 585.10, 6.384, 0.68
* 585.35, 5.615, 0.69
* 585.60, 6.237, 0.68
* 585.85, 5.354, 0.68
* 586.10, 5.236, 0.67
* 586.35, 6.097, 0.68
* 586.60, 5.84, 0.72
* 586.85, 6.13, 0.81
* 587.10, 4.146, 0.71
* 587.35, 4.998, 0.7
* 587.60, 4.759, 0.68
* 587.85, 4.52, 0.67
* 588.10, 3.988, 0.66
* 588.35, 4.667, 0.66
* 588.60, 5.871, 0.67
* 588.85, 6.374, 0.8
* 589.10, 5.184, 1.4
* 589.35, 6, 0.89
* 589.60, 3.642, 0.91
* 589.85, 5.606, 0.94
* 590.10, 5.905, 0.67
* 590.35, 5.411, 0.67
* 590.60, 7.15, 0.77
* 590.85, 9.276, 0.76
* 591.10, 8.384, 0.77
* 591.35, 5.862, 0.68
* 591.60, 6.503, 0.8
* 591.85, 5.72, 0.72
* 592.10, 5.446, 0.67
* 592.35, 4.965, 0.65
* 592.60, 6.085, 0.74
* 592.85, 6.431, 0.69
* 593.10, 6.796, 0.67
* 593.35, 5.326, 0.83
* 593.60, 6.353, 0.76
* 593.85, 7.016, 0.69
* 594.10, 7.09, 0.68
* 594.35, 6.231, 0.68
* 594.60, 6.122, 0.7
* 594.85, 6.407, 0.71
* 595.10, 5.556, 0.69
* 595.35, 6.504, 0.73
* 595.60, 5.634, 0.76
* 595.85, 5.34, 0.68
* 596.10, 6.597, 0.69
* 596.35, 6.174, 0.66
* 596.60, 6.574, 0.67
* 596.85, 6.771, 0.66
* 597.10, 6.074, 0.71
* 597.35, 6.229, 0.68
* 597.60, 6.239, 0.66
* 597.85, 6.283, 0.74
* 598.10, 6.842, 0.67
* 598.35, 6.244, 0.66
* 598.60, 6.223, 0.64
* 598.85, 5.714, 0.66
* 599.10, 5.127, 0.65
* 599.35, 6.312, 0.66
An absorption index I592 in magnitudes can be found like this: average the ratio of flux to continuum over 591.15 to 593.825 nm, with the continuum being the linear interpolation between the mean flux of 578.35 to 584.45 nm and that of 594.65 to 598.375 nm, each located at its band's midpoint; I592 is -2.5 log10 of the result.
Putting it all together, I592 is 0.03 mag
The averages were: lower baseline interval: 6.15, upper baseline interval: 6.23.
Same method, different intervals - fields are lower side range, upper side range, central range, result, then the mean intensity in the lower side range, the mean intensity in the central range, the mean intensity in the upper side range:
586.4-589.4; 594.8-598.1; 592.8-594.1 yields -0.10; 5.21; 6.45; 6.2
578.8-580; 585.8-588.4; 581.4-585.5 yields -0.05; 6.45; 5.99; 5.07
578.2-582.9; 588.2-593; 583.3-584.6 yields 0.04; 6.23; 5.92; 6.02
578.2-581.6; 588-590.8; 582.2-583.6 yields 0.07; 6.25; 5.67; 5.55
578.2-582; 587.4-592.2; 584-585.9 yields 0.02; 6.3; 5.94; 5.79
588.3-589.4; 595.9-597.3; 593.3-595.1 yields -0.04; 5.66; 6.35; 6.37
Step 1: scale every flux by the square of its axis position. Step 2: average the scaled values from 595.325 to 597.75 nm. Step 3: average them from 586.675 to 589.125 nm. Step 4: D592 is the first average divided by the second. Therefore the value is 1.26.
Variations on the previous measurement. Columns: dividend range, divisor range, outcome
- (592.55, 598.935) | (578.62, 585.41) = 1.07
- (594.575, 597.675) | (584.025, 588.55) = 1.18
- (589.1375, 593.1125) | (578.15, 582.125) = 1.02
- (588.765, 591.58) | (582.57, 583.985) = 1.13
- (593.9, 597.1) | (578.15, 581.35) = 1.07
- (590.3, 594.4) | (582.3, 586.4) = 1.15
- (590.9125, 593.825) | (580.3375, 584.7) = 1.06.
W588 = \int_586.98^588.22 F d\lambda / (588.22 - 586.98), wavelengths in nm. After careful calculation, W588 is 4.49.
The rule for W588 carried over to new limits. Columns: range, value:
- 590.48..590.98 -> 8.23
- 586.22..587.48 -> 5.44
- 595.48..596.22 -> 5.85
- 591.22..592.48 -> 5.71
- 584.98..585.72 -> 6.08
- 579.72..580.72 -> 5.68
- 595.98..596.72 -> 6.45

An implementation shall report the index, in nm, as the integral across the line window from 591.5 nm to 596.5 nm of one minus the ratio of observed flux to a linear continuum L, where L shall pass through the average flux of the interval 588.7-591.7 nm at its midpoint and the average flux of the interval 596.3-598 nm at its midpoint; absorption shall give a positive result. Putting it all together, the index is 0.16 nm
